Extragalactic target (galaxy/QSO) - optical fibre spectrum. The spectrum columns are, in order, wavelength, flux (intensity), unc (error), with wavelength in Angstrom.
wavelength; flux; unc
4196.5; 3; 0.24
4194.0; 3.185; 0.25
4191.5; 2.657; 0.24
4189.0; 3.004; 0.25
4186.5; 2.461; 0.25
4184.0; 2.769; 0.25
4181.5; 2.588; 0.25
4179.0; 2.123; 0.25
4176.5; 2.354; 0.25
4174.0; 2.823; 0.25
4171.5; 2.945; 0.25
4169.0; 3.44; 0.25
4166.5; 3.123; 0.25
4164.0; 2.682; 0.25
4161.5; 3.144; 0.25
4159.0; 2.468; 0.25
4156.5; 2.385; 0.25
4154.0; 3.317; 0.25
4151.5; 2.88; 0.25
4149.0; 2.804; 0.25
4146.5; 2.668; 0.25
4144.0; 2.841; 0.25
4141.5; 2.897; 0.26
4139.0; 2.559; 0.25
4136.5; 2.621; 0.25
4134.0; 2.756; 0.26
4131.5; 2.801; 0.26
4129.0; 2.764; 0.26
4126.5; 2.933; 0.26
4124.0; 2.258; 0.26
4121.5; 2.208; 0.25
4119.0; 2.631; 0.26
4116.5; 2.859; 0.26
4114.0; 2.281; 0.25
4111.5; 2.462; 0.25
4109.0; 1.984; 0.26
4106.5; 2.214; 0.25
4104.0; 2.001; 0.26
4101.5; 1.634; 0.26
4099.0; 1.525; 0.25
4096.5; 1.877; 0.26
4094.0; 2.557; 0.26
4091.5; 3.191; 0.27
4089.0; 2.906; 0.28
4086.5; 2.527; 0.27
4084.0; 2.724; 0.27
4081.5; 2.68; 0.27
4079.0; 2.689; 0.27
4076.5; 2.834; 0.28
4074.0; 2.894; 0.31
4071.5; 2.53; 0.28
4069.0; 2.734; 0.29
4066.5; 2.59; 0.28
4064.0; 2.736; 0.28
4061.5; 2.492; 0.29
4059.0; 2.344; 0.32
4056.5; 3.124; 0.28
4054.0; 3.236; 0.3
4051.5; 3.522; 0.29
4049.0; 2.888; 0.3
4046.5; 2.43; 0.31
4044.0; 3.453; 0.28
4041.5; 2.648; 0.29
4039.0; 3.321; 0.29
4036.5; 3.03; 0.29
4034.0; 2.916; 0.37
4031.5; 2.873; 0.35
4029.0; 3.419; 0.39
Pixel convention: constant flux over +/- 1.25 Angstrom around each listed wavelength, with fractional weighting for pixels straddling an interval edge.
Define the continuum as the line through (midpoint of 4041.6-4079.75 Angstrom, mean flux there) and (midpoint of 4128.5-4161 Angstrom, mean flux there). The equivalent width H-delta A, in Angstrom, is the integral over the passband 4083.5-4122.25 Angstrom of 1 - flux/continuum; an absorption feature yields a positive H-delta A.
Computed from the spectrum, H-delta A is 6.26 Angstrom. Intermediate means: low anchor 2.83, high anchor 2.76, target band 2.34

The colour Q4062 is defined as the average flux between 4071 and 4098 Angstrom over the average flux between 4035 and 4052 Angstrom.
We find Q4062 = 0.9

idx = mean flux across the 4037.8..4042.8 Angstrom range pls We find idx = 2.99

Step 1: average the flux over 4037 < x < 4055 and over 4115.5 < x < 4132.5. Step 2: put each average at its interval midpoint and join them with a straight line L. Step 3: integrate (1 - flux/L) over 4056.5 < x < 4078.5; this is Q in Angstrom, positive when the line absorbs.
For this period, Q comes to 2.0 Angstrom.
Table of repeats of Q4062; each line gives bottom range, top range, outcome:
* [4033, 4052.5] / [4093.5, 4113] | 0.67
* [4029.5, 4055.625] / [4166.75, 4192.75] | 0.90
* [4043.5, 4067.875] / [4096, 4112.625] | 0.68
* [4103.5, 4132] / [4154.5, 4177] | 1.16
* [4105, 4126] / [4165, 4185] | 1.16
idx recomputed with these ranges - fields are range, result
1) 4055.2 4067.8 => 2.66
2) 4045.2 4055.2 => 3.02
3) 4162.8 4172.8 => 3.05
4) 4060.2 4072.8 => 2.62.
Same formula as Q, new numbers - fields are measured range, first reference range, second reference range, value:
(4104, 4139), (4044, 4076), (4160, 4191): 3.7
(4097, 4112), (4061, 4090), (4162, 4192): 4.3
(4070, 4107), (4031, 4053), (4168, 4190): 5.8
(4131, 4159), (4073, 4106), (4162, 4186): -1.1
